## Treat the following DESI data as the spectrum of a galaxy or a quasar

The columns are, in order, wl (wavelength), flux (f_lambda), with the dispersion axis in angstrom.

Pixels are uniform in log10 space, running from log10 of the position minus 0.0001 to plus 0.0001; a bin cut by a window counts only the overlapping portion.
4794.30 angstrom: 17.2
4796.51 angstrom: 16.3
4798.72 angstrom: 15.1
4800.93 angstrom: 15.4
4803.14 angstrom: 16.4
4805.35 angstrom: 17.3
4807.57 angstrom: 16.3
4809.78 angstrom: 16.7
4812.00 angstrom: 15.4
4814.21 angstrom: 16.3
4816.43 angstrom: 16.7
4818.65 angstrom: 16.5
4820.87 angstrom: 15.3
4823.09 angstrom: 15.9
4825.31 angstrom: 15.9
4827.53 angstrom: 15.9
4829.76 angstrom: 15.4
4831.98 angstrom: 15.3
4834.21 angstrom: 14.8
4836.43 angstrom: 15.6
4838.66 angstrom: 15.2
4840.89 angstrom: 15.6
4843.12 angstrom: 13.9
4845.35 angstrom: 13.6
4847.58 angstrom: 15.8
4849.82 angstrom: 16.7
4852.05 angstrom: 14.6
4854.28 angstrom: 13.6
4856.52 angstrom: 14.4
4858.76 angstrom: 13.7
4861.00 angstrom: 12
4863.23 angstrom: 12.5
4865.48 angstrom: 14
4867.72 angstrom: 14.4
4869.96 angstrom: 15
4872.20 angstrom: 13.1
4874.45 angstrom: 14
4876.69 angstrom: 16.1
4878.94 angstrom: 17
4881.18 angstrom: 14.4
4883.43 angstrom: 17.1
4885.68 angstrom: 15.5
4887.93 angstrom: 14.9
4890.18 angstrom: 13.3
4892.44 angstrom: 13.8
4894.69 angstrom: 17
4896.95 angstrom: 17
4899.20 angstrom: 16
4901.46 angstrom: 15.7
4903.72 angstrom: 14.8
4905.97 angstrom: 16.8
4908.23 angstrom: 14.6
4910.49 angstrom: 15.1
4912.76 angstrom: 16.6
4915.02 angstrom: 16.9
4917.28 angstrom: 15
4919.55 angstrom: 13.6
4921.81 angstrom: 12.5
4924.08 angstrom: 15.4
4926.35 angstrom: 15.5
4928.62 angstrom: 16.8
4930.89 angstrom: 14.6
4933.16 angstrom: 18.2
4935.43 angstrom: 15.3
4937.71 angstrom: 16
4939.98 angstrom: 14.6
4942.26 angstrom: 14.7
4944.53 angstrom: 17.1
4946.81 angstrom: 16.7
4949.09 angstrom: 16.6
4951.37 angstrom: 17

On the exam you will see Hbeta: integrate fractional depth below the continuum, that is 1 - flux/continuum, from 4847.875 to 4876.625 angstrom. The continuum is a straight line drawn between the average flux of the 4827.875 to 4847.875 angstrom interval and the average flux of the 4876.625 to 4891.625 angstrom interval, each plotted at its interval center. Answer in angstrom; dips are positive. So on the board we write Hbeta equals 2.1 angstrom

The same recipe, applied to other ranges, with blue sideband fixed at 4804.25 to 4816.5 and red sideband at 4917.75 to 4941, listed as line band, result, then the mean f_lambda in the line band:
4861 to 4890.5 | 2.1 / 14.7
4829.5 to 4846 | 1.2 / 14.9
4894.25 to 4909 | -0.4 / 16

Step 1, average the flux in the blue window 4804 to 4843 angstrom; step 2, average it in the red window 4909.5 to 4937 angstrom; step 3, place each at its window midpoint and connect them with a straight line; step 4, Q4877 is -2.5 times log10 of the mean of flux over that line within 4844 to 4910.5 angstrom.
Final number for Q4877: 0.05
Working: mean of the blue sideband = 15.8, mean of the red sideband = 15.5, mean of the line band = 14.9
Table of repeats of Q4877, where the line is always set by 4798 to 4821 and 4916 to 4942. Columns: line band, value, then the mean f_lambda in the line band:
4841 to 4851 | 0.058 mag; 15.1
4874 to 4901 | 0.000 mag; 15.6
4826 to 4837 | 0.041 mag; 15.4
